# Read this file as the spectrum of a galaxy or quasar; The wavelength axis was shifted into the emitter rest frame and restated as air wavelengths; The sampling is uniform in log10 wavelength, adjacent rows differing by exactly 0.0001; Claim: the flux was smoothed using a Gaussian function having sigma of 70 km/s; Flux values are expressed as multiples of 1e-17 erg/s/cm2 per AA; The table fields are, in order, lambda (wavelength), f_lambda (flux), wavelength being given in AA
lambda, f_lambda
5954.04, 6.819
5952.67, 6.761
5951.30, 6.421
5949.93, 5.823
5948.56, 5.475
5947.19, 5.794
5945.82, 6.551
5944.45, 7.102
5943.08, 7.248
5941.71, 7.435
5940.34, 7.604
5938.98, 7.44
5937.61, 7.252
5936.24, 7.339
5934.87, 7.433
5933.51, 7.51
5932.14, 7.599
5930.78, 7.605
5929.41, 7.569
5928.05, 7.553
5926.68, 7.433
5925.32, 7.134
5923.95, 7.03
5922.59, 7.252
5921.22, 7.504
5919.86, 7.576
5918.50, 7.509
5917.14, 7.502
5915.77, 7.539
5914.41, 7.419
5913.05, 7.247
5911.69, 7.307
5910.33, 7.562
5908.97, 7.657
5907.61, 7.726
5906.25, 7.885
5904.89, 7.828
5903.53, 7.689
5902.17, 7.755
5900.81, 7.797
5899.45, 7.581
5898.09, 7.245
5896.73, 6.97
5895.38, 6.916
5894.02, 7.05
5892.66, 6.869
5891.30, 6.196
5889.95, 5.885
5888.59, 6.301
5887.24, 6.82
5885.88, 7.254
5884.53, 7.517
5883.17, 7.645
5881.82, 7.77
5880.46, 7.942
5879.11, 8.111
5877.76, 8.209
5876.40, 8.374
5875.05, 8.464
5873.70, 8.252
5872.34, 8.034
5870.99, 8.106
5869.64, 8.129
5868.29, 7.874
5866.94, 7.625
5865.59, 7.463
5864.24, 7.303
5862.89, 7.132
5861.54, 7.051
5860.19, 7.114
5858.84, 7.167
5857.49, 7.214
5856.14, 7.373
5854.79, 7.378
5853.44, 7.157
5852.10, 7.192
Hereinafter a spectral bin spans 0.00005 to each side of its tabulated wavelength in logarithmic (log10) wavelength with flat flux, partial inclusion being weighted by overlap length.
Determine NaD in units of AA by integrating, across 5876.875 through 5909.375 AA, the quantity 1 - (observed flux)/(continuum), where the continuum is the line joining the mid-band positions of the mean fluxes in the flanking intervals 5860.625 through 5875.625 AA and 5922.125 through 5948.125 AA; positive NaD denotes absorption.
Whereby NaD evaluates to 0.8 AA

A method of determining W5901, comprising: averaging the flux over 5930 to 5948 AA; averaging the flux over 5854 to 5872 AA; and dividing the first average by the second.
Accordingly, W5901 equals 0.97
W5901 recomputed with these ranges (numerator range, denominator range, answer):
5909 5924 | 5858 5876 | 0.97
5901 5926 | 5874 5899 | 1.03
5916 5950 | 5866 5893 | 0.95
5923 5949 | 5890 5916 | 0.98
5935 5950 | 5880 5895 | 0.98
